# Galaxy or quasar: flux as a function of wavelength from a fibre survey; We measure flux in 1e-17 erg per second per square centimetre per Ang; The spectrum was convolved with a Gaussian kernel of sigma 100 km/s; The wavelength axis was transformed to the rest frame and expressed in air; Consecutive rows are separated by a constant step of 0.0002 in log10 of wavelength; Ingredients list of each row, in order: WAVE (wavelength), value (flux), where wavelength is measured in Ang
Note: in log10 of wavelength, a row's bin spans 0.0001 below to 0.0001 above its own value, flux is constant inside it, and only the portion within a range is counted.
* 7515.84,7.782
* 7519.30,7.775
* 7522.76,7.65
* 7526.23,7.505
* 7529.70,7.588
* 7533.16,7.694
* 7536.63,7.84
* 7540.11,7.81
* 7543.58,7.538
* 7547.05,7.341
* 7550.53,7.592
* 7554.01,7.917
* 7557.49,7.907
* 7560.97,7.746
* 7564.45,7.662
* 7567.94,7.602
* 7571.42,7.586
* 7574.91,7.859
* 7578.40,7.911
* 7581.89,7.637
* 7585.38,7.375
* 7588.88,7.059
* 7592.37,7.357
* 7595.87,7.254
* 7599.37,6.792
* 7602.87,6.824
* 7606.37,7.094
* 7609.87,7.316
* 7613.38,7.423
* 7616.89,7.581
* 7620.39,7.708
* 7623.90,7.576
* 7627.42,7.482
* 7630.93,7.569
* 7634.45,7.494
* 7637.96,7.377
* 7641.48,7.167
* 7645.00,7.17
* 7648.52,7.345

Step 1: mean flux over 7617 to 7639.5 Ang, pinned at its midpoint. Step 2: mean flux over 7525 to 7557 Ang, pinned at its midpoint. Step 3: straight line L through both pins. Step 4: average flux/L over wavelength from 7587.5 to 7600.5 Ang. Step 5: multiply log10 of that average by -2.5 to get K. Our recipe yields 0.07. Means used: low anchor 7.66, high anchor 7.54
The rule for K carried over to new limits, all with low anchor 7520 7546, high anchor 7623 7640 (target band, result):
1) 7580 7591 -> 0.029 mag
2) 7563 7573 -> -0.003 mag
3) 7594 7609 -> 0.078 mag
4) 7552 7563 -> -0.032 mag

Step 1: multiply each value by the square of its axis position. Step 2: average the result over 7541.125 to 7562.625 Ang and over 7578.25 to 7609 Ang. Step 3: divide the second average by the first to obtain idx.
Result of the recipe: 0.95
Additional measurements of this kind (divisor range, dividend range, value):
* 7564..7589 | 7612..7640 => 1.00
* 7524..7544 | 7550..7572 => 1.02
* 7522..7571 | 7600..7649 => 0.98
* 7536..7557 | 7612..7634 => 1.00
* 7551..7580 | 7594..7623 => 0.95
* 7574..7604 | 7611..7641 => 1.03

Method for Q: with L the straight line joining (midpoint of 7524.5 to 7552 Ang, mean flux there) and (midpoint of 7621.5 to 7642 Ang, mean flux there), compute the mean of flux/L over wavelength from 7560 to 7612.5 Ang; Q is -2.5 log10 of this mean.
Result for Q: 0.02 mag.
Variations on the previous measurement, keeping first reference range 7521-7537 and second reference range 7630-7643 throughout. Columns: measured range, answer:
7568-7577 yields -0.02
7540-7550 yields 0.01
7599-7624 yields 0.02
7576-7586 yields -0.02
